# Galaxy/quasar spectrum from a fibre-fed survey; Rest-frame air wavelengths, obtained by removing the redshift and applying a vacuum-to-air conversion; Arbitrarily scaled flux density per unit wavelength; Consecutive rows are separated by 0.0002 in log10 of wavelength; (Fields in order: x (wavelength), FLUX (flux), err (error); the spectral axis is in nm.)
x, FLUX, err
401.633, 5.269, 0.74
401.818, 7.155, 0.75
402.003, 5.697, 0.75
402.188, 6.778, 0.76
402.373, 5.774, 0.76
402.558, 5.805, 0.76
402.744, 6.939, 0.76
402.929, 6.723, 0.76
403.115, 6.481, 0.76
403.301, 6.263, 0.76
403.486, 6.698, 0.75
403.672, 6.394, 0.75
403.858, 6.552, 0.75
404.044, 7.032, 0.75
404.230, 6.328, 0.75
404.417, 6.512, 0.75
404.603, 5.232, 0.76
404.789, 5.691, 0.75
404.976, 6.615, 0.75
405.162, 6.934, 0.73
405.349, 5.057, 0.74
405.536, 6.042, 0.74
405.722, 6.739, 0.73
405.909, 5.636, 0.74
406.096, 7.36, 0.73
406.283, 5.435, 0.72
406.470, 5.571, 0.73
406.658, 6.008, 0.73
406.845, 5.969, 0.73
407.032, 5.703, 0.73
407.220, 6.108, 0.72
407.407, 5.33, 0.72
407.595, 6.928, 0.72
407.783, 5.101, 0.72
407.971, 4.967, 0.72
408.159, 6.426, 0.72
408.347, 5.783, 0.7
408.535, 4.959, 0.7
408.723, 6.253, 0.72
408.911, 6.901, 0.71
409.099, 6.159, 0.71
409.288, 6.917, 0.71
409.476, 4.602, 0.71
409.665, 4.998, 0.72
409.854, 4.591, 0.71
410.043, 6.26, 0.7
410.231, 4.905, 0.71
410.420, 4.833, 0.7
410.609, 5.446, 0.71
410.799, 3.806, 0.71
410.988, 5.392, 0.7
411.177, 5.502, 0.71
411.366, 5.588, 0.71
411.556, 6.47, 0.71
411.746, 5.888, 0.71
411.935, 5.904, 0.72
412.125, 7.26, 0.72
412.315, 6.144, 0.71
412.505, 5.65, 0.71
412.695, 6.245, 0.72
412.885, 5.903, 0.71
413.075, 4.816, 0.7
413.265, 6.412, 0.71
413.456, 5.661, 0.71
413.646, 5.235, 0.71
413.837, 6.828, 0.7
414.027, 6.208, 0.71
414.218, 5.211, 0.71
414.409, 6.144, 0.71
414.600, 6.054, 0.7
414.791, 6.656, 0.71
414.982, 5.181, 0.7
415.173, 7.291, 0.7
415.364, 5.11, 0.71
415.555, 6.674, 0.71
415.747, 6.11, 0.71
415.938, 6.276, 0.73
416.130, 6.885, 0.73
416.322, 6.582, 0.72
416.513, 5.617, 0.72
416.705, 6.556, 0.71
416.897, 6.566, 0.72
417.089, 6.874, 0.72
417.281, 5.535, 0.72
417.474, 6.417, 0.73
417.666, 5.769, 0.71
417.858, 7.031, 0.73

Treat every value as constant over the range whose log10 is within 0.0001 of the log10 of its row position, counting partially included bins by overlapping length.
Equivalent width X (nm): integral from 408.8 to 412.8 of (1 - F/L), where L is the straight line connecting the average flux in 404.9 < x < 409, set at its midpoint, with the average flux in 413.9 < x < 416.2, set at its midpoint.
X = 0.25 nm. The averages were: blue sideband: 5.99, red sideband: 6.15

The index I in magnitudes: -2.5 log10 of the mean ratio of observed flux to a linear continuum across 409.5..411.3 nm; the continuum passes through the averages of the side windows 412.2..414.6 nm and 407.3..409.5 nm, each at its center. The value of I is 0.164 mag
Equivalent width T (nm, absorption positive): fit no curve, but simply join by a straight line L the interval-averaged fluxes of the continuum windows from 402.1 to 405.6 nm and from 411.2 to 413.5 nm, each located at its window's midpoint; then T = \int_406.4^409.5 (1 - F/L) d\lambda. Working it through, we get 0.13 nm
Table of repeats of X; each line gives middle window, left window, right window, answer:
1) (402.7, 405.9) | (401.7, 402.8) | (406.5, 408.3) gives -0.113 nm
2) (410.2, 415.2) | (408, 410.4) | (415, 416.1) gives 0.172 nm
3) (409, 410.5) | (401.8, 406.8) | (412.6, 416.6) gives 0.179 nm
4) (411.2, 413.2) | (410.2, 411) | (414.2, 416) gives -0.269 nm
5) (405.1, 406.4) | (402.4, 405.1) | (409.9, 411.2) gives -0.031 nm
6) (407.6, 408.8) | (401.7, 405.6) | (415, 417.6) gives 0.121 nm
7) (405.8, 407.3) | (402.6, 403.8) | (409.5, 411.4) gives -0.026 nm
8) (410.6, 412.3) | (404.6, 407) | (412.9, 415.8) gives 0.075 nm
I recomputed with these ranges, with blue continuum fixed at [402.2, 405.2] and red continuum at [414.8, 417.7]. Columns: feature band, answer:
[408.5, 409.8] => 0.09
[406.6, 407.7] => 0.06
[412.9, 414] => 0.08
